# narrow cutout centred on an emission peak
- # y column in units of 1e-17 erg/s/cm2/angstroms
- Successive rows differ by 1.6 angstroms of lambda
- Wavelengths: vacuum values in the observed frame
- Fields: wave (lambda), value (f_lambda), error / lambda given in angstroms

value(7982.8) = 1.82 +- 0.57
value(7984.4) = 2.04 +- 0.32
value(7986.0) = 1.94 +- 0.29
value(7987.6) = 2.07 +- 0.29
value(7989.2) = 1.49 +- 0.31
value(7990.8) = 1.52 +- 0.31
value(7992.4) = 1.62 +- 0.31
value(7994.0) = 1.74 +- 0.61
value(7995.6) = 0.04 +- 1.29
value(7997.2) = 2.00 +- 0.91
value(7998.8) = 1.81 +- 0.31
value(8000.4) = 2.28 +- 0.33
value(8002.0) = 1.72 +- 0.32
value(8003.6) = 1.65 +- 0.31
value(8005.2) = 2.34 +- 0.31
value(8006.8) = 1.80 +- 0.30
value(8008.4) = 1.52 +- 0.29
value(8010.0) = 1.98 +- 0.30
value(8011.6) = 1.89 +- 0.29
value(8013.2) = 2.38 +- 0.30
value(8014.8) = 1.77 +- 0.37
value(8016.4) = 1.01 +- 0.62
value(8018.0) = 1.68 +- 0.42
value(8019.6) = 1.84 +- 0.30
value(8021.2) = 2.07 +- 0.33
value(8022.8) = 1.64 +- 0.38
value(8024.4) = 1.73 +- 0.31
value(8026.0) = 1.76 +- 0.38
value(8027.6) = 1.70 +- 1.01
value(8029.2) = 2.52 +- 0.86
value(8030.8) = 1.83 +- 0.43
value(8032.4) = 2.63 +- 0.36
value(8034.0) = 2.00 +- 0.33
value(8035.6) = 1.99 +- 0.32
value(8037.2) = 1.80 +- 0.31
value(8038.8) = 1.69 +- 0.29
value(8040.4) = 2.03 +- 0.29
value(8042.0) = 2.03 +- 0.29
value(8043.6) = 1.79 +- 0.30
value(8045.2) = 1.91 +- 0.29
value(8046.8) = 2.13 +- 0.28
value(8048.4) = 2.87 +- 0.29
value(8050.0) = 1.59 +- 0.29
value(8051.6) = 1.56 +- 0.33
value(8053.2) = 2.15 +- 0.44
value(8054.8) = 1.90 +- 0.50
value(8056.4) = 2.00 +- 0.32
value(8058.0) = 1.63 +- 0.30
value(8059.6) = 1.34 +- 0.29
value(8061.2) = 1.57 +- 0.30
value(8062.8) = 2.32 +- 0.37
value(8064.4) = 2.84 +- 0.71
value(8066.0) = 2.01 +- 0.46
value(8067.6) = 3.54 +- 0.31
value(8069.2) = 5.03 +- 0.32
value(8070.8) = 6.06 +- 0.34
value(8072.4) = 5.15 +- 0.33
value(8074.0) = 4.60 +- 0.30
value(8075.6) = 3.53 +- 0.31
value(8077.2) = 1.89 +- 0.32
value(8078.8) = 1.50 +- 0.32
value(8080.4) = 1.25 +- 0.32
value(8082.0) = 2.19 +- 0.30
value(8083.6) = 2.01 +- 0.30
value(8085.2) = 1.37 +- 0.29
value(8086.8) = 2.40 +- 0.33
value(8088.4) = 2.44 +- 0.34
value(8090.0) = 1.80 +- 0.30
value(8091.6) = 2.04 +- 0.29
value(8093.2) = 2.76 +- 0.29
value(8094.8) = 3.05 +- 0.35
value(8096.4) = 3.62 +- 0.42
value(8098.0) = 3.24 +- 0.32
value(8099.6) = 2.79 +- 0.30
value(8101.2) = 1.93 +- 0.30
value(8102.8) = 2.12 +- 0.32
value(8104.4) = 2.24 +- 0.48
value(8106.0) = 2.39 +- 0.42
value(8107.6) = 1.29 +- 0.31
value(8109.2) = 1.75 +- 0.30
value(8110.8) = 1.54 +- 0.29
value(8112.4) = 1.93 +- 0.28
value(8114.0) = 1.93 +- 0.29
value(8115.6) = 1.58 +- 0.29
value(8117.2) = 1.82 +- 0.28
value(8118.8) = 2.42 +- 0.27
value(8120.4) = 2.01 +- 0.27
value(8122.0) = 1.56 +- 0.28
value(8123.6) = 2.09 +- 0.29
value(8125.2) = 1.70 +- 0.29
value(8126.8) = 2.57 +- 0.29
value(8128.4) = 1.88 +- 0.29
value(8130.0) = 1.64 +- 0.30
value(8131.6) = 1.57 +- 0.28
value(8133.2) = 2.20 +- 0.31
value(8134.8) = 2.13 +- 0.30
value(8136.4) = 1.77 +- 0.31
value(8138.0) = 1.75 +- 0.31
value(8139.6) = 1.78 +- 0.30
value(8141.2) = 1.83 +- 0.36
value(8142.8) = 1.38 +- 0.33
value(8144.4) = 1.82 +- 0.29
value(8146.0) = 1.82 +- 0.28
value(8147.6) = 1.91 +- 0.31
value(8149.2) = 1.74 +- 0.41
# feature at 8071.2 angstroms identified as H-alpha 6563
